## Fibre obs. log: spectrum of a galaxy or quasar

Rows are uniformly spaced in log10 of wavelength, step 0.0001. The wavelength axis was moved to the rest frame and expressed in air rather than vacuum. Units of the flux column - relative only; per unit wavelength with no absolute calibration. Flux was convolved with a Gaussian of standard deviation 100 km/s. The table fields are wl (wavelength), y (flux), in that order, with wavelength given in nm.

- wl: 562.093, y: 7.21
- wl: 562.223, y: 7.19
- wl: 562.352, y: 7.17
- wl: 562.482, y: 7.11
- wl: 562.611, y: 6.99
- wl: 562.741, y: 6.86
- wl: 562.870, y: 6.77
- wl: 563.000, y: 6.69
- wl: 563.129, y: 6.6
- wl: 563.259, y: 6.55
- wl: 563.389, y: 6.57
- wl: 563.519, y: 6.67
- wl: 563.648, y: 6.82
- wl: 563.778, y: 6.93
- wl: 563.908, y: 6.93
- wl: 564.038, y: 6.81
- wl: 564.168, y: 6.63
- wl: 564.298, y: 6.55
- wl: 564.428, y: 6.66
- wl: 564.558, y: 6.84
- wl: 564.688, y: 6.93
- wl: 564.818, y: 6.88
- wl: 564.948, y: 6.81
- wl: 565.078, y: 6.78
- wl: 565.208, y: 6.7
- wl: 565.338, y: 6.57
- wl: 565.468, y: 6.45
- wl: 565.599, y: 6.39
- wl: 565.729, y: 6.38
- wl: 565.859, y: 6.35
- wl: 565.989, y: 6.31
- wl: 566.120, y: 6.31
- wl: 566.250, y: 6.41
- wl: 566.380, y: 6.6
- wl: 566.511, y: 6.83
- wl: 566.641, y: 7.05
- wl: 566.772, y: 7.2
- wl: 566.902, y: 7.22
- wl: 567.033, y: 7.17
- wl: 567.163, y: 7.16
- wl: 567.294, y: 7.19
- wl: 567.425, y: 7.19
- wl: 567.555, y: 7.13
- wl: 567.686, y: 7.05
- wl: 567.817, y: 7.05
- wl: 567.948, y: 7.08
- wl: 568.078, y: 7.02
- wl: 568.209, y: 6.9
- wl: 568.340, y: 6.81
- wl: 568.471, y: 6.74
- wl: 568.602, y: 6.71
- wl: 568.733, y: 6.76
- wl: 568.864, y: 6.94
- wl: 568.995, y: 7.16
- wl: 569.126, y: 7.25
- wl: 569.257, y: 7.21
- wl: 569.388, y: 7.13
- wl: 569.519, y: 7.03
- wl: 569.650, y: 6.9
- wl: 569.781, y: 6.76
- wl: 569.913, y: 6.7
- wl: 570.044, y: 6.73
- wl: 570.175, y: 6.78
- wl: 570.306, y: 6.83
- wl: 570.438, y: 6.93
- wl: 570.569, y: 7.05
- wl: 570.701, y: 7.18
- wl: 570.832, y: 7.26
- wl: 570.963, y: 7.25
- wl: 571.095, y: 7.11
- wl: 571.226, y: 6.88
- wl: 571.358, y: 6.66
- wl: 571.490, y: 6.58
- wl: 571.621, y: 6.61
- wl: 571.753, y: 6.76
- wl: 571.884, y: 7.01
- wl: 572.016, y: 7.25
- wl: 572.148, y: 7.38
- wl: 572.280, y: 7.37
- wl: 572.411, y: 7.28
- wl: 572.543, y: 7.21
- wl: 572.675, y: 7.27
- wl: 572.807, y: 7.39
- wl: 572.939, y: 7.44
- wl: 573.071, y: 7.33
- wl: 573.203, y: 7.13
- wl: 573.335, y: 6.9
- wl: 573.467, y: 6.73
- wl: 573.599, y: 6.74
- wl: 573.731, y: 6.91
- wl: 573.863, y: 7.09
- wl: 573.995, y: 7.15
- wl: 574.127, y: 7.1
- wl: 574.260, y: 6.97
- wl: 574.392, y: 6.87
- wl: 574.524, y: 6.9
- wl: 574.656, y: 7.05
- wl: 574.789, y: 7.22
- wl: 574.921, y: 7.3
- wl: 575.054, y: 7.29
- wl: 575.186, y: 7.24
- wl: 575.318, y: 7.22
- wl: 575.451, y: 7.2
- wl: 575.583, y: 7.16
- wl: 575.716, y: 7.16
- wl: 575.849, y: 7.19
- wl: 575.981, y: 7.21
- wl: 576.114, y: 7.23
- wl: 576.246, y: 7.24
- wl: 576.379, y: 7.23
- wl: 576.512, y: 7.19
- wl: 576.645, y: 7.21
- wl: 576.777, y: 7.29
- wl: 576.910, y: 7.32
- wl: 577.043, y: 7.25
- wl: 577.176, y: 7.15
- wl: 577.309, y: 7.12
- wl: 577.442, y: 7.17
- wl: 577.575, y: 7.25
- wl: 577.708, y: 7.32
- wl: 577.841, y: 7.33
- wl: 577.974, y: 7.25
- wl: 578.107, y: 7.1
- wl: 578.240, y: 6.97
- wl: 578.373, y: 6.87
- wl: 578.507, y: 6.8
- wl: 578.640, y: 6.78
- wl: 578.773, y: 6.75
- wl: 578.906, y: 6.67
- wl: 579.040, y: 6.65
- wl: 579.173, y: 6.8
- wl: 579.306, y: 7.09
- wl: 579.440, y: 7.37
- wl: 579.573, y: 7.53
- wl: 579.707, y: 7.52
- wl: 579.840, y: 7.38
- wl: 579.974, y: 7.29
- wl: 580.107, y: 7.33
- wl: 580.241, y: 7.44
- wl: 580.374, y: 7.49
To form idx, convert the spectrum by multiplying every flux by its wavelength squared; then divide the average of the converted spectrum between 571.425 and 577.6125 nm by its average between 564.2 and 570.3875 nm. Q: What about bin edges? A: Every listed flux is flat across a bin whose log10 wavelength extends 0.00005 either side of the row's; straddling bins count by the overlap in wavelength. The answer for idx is 1.07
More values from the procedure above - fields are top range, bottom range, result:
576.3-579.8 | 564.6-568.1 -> 1.09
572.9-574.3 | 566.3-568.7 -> 1.03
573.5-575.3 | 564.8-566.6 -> 1.11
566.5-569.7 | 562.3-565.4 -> 1.05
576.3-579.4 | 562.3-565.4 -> 1.09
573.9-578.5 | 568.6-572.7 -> 1.04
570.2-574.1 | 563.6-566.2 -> 1.09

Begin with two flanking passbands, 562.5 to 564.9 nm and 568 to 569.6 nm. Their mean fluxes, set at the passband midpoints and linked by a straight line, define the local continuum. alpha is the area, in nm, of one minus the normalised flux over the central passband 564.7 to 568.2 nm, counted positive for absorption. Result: 0.03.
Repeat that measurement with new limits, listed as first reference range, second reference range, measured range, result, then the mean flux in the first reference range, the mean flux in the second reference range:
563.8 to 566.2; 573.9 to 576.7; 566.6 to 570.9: -0.12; 6.63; 7.16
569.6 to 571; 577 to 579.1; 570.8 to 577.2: -0.13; 6.94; 7.02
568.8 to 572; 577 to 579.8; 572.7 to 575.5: -0.04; 6.95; 7.08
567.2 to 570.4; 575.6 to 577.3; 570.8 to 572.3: 0.01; 6.96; 7.22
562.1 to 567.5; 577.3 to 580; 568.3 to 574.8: -0.06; 6.79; 7.09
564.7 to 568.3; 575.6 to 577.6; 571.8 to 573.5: -0.04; 6.82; 7.21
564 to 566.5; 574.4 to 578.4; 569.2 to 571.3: -0.04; 6.6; 7.19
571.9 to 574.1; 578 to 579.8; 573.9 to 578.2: -0.06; 7.16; 7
